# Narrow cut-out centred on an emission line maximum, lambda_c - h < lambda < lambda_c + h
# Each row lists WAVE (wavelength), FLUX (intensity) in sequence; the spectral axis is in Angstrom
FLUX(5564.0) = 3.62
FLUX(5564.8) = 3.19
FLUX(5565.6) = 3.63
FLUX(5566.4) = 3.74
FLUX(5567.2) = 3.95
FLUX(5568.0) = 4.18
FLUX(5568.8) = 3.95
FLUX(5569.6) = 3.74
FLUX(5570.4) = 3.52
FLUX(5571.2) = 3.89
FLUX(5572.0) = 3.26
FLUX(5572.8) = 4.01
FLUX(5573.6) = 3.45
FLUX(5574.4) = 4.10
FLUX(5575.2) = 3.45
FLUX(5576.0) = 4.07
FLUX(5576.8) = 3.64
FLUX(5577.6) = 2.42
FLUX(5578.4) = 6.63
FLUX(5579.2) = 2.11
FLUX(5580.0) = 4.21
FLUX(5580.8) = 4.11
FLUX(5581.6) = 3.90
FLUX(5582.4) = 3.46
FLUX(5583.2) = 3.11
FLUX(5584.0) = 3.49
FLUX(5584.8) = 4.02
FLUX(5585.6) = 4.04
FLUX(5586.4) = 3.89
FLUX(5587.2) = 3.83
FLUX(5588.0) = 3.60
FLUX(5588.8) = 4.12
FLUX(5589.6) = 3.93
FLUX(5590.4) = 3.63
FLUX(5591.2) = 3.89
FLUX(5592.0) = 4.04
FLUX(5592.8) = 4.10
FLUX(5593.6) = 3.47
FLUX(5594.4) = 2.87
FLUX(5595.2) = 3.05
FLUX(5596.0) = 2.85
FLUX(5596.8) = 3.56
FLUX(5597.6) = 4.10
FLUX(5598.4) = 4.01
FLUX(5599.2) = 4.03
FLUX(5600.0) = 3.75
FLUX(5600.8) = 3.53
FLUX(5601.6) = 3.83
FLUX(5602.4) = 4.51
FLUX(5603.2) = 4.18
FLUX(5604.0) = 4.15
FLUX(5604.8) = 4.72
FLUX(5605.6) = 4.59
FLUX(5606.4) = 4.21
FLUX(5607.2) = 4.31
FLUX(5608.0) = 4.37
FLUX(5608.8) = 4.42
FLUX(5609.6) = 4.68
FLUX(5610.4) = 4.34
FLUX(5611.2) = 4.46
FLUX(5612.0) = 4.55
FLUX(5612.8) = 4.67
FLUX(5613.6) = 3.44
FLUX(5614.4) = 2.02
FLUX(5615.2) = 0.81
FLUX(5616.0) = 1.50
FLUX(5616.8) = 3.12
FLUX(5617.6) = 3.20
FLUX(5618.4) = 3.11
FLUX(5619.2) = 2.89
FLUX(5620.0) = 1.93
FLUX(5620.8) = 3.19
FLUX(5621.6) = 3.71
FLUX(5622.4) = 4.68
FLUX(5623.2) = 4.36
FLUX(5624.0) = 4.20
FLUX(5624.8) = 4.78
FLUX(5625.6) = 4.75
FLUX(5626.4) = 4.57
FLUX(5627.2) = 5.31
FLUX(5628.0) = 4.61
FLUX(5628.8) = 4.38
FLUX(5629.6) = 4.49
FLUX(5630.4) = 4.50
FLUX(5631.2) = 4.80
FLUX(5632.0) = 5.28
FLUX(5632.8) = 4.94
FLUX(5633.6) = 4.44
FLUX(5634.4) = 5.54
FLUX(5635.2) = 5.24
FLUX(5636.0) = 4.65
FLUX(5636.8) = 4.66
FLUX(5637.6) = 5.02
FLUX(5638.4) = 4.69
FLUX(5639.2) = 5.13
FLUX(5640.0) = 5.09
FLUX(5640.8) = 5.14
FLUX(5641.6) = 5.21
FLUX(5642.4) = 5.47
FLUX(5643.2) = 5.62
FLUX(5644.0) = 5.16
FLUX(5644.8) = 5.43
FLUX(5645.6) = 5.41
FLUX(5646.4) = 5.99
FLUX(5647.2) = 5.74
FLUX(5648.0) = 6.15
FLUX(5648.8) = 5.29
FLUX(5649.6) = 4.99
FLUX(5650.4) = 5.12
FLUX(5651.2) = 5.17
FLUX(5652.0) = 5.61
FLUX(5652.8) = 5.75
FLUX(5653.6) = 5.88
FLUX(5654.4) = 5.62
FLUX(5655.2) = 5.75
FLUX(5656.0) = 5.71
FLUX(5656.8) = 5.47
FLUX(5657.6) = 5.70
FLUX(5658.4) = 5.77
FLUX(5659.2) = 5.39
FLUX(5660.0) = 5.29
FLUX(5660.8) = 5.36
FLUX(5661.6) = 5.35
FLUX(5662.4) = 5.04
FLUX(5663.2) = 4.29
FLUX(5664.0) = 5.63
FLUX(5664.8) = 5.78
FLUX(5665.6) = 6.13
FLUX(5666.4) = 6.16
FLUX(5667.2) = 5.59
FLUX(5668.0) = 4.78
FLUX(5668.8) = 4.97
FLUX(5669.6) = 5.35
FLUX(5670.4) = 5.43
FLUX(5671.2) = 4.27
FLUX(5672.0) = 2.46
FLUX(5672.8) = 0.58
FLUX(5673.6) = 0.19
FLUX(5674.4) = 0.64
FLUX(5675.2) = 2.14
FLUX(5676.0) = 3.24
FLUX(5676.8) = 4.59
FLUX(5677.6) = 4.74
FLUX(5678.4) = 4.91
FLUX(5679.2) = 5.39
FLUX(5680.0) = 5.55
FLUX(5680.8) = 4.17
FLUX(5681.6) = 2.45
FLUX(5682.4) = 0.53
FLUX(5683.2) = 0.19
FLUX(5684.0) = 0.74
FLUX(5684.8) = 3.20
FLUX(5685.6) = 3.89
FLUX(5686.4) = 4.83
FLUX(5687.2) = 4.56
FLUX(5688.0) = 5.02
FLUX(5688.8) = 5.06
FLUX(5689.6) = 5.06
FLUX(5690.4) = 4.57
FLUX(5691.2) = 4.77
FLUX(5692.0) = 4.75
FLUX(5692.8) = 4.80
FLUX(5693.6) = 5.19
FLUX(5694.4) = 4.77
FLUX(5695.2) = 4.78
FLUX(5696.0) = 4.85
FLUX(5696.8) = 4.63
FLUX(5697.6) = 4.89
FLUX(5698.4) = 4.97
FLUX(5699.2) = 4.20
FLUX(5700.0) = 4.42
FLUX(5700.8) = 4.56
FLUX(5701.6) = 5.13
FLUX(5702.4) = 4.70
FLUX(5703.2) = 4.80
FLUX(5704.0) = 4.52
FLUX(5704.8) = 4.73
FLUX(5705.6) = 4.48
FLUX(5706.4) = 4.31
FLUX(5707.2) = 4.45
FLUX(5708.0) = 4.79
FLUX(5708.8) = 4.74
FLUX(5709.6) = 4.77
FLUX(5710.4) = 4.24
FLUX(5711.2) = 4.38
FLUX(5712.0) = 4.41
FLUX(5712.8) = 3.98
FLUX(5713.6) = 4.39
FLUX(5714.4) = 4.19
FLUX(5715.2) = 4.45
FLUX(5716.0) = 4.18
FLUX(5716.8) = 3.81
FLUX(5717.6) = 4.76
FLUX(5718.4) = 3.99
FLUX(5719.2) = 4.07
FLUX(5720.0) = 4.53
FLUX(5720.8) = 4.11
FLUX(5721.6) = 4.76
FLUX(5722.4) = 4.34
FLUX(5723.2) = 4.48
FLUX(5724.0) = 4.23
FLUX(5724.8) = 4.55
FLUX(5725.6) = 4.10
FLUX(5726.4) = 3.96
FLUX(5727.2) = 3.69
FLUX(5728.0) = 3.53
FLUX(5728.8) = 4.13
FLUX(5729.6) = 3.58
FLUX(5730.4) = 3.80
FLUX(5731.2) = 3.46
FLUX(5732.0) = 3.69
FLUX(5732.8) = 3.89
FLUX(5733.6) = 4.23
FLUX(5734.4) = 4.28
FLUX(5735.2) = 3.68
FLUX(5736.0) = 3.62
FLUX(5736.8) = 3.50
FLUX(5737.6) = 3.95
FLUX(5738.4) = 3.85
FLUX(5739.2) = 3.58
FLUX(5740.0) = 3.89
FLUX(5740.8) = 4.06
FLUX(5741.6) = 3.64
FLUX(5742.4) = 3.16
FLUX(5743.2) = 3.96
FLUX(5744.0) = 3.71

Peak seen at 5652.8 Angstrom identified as C IV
